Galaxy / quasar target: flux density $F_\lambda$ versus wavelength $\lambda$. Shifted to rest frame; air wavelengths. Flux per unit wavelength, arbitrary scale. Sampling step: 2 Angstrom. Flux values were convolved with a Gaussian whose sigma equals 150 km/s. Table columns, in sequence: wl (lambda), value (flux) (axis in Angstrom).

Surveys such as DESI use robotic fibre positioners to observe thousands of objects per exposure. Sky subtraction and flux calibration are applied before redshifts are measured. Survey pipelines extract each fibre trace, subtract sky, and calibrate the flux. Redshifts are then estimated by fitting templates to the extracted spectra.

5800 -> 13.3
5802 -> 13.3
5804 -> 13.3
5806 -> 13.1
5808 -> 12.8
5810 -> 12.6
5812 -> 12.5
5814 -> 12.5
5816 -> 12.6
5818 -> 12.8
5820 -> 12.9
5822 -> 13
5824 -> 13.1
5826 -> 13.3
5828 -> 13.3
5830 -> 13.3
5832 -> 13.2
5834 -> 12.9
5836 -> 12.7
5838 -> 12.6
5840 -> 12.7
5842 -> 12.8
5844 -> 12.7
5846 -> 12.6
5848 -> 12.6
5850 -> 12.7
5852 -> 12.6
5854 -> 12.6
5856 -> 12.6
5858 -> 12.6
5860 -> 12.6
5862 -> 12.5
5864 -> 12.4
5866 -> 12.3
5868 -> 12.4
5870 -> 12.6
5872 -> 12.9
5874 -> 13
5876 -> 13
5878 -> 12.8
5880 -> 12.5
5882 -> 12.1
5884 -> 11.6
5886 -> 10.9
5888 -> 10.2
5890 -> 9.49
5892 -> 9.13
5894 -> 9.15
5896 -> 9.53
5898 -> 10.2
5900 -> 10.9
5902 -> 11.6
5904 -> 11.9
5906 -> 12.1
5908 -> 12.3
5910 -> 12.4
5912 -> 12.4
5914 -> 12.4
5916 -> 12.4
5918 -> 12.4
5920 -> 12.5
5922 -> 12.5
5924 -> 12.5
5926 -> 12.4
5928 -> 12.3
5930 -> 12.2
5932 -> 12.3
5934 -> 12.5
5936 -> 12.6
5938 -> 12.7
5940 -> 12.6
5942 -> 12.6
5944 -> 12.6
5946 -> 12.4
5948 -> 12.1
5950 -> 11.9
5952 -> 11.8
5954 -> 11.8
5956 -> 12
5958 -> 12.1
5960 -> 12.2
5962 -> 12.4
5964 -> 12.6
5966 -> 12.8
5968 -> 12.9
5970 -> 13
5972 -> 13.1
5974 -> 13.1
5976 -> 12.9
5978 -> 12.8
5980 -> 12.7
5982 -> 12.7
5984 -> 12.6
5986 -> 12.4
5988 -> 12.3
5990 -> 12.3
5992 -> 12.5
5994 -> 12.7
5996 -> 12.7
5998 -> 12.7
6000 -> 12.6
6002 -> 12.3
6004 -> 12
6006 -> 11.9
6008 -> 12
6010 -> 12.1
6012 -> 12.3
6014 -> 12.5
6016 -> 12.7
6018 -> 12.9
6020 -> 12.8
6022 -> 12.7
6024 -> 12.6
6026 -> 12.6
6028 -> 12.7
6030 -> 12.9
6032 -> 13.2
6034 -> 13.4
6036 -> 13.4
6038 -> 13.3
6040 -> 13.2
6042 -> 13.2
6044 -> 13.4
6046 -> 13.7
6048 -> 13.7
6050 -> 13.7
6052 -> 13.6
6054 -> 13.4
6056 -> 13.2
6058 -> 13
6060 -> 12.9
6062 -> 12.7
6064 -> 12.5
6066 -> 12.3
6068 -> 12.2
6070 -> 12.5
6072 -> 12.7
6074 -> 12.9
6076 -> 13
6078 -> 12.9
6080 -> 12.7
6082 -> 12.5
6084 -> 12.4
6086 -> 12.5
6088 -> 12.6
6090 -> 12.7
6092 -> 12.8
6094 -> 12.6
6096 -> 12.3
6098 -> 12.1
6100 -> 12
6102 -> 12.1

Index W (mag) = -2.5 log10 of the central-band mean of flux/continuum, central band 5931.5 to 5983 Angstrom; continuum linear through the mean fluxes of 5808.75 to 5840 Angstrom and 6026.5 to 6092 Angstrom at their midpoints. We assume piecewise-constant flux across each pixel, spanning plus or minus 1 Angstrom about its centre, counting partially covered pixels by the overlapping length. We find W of 0.04 mag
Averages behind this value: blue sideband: 12.9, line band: 12.5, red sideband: 13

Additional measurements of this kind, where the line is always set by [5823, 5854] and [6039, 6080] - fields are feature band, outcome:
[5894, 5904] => 0.22 mag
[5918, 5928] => 0.04 mag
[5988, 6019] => 0.05 mag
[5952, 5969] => 0.05 mag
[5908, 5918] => 0.05 mag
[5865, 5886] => 0.04 mag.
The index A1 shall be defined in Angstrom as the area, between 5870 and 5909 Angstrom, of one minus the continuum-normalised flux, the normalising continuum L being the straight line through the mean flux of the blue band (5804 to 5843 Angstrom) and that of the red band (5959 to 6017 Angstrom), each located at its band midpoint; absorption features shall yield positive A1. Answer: 4.2 Angstrom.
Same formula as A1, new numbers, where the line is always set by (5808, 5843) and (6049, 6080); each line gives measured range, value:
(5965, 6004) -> 0.6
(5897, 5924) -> 1.8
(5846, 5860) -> 0.3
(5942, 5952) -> 0.5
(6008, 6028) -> 0.5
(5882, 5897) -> 3.2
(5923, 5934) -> 0.4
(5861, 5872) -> 0.3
